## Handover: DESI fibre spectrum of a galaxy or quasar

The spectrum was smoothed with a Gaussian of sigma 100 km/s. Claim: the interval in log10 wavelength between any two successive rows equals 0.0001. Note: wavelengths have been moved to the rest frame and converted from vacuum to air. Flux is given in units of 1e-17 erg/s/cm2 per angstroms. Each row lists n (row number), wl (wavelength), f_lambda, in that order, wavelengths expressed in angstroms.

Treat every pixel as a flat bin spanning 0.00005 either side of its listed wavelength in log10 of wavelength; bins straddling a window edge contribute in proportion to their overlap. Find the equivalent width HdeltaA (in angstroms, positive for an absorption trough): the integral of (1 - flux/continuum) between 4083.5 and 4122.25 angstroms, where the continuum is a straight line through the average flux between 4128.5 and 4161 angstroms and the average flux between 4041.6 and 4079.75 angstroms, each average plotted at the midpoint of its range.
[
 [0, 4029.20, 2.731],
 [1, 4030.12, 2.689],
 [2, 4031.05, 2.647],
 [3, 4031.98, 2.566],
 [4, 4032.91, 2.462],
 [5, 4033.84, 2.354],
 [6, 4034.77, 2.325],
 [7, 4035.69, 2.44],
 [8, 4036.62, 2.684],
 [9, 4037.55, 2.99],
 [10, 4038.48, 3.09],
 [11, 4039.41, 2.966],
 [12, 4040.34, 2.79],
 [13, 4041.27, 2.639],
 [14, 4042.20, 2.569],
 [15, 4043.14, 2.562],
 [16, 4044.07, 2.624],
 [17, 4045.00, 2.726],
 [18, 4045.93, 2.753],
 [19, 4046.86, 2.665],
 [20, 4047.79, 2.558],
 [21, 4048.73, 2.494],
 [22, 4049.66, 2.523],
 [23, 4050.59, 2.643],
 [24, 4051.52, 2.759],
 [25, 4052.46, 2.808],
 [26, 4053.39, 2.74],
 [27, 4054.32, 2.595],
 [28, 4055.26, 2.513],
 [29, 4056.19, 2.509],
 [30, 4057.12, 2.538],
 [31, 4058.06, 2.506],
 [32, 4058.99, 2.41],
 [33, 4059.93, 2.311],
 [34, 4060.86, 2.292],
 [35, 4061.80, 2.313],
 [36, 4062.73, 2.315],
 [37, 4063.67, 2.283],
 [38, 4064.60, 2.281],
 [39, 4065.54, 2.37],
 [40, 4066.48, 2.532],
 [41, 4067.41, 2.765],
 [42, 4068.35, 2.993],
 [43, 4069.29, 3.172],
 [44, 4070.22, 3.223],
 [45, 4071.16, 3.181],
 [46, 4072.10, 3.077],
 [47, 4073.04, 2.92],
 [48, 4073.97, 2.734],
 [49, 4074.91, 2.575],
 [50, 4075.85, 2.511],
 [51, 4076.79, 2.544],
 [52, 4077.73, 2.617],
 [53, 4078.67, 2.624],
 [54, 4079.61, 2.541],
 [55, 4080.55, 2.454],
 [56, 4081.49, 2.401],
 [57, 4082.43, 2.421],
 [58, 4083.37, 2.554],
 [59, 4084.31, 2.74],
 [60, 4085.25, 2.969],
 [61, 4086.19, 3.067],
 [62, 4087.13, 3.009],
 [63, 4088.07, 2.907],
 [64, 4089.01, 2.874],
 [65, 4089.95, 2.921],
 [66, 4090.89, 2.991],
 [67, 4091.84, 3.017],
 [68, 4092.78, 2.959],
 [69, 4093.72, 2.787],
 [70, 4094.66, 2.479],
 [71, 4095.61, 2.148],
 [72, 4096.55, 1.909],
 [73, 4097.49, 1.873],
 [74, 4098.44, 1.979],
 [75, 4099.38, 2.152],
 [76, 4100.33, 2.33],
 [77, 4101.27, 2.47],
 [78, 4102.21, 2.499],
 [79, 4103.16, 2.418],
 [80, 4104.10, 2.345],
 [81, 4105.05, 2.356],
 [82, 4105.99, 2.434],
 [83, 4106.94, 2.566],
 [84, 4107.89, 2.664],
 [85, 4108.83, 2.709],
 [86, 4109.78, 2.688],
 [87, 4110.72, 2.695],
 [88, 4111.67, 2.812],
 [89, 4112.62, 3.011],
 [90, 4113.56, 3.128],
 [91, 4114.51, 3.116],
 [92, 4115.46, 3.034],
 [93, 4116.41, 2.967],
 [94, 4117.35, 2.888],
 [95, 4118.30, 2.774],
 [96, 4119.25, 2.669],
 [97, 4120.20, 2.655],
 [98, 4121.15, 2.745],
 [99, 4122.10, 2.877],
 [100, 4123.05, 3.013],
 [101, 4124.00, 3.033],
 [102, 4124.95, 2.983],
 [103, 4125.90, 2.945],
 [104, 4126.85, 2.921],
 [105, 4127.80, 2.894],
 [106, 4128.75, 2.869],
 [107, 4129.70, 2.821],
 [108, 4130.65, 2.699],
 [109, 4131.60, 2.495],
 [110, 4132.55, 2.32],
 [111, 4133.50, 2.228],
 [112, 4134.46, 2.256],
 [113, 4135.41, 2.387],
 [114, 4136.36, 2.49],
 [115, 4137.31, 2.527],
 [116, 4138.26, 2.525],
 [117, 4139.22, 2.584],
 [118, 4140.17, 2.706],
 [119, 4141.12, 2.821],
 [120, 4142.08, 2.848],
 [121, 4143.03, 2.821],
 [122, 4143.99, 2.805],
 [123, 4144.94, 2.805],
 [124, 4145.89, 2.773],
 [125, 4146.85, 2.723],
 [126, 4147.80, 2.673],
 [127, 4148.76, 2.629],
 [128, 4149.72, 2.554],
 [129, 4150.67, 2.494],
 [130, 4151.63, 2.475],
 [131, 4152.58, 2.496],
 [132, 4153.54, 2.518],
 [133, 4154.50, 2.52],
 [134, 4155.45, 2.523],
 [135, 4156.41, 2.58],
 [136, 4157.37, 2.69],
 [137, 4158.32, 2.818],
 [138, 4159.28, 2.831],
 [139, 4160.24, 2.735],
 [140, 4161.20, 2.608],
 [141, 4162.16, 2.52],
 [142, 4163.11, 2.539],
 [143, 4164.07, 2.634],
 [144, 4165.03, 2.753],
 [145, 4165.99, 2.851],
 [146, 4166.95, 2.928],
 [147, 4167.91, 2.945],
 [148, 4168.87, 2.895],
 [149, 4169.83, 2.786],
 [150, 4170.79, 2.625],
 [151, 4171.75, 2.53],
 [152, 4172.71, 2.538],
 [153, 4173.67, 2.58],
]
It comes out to -0.7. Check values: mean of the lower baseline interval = 2.63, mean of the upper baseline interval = 2.62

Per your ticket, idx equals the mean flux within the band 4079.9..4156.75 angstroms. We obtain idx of 2.66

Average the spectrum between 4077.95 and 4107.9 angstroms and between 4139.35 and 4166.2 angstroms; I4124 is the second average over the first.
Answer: 1.0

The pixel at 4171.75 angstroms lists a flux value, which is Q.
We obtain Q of 2.53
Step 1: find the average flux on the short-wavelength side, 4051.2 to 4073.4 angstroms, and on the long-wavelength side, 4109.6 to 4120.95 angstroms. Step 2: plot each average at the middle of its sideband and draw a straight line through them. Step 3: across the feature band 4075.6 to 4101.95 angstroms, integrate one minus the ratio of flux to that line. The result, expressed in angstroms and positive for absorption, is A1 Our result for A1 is 1.66 angstroms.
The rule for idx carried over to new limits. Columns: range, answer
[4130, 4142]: 2.52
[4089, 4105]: 2.46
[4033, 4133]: 2.66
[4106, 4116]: 2.82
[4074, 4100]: 2.59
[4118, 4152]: 2.69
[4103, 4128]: 2.79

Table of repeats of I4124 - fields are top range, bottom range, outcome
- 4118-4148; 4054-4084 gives 1.04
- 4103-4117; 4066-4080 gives 0.98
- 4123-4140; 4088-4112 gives 1.05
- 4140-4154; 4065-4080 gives 0.97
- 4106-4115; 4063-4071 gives 1.03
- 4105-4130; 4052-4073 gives 1.08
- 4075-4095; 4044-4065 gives 1.08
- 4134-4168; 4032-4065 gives 1.03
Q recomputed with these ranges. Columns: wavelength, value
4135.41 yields 2.387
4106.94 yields 2.566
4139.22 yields 2.584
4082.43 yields 2.421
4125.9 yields 2.945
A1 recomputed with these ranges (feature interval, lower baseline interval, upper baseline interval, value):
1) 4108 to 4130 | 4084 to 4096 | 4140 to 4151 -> -0.8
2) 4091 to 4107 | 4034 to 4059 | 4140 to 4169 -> 1.6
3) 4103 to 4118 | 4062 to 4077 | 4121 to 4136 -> -0.2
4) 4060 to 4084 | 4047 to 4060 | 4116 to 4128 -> 0.3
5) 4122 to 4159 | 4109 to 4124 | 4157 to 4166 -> 1.4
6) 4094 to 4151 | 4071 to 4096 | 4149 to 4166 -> 0.8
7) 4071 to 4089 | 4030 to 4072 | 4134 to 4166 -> -0.7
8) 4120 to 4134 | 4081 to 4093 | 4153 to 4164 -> -0.3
